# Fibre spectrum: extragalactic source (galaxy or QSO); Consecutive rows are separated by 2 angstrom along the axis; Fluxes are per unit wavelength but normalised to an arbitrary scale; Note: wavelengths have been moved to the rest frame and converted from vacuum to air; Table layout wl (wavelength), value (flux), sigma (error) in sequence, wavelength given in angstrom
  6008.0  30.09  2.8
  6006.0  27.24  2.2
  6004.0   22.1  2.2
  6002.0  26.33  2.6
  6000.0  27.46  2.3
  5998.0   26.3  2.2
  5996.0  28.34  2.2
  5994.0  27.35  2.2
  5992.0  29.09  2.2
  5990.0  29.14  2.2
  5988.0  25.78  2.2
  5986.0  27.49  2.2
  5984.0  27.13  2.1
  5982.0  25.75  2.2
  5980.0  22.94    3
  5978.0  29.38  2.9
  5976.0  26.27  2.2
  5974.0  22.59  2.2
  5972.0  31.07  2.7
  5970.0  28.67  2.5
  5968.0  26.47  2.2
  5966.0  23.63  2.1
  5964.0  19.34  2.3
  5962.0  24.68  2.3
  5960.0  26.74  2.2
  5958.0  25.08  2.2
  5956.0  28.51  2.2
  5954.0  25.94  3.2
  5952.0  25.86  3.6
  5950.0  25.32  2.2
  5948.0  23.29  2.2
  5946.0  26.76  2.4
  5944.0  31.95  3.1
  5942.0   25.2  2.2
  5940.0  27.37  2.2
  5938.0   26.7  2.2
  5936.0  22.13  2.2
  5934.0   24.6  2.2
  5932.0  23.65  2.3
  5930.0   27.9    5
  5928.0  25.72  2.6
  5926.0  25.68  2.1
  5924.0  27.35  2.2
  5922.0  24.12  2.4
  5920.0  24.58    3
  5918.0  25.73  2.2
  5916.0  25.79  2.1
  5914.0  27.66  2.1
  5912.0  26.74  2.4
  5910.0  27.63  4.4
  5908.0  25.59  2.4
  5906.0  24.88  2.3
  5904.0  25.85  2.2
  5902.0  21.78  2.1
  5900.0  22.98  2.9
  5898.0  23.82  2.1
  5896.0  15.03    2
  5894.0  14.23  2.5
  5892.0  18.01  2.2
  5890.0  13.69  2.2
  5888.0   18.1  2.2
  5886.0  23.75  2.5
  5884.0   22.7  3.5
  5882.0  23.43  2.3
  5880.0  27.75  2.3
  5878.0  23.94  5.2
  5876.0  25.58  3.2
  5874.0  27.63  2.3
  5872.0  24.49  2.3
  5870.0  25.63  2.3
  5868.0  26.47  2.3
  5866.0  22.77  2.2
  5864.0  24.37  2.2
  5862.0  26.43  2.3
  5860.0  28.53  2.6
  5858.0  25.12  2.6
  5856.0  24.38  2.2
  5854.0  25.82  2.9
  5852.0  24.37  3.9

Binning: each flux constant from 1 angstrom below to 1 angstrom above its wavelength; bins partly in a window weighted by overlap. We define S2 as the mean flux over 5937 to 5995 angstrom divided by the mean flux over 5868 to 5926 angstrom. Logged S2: 1.12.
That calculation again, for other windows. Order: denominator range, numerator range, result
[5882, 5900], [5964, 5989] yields 1.36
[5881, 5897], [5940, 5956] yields 1.43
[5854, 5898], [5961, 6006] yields 1.14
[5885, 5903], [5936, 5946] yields 1.42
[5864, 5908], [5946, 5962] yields 1.14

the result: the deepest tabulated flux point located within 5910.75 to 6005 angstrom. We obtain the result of 19.34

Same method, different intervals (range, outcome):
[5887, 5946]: 13.69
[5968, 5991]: 22.59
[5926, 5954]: 22.13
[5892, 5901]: 14.23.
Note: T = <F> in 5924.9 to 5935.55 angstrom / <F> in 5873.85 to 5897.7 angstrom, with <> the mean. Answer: 1.21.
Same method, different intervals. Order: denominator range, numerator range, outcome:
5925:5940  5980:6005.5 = 1.05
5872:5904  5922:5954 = 1.19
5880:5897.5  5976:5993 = 1.40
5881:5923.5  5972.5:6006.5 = 1.17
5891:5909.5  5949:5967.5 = 1.16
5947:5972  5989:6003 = 1.09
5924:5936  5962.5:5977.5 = 1.01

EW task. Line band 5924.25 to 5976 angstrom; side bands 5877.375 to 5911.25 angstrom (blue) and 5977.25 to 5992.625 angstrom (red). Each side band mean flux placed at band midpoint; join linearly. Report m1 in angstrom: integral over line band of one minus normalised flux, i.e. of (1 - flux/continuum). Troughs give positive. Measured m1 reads -1.63 angstrom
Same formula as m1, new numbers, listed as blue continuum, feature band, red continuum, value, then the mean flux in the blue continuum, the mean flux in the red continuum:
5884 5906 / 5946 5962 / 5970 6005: -0.95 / 20.1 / 26.8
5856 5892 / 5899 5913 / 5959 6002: -0.19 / 24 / 26.5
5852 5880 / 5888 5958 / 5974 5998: 4.85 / 25.5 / 26.9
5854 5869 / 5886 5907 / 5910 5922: 4.74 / 25.5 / 26.1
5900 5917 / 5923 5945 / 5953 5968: -0.81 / 25.6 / 25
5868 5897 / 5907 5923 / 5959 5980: -1.83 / 21.9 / 25.7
